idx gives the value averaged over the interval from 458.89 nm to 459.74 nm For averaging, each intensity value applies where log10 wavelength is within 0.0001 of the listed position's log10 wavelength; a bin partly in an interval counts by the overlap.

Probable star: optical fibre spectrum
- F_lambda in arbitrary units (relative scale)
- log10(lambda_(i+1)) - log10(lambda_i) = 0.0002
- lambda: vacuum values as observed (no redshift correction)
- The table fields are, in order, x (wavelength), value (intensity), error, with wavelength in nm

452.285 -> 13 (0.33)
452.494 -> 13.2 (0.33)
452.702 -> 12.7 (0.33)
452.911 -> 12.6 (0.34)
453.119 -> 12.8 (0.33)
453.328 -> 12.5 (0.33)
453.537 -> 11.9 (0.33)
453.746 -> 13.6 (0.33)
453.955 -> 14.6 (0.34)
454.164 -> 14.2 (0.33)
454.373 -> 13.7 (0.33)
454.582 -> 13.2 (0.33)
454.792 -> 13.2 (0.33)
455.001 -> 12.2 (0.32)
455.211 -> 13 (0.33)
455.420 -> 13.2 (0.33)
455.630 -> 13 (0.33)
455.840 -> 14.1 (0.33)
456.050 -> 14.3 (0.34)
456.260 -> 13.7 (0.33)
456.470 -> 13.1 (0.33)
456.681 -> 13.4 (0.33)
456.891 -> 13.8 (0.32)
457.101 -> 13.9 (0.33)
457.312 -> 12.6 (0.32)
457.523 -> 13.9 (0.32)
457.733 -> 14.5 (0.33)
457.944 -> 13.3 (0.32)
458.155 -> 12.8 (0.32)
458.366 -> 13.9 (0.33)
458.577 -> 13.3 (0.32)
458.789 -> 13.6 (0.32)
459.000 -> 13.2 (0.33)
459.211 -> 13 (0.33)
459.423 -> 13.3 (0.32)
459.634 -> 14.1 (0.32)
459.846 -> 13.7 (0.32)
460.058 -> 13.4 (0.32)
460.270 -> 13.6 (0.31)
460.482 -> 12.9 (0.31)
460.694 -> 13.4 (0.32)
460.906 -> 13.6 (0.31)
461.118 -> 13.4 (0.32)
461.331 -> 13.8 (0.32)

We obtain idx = 13.4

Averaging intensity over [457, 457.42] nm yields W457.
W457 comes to 13.2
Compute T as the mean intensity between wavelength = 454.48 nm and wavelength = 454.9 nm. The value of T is 13.2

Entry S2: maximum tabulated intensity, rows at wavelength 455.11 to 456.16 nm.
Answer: 14.3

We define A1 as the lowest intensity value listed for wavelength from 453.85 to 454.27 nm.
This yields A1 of 14.2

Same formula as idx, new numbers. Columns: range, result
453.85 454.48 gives 14.2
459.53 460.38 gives 13.7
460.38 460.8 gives 13.2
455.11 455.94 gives 13.3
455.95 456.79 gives 13.6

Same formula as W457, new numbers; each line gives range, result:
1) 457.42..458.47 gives 13.7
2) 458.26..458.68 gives 13.6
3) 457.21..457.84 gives 13.7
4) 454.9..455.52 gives 12.8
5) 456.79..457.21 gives 13.8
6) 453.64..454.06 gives 14.1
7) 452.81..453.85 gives 12.7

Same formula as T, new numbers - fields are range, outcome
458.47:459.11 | 13.4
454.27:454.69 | 13.4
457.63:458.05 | 13.9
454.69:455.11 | 12.7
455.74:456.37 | 14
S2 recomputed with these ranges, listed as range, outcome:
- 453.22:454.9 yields 14.6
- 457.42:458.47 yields 14.5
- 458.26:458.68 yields 13.9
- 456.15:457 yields 13.8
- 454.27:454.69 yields 13.7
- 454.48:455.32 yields 13.2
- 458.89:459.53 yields 13.3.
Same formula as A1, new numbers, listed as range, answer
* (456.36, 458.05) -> 12.6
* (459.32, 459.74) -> 13.3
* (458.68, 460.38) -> 13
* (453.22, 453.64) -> 11.9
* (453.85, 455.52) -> 12.2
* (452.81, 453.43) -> 12.5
